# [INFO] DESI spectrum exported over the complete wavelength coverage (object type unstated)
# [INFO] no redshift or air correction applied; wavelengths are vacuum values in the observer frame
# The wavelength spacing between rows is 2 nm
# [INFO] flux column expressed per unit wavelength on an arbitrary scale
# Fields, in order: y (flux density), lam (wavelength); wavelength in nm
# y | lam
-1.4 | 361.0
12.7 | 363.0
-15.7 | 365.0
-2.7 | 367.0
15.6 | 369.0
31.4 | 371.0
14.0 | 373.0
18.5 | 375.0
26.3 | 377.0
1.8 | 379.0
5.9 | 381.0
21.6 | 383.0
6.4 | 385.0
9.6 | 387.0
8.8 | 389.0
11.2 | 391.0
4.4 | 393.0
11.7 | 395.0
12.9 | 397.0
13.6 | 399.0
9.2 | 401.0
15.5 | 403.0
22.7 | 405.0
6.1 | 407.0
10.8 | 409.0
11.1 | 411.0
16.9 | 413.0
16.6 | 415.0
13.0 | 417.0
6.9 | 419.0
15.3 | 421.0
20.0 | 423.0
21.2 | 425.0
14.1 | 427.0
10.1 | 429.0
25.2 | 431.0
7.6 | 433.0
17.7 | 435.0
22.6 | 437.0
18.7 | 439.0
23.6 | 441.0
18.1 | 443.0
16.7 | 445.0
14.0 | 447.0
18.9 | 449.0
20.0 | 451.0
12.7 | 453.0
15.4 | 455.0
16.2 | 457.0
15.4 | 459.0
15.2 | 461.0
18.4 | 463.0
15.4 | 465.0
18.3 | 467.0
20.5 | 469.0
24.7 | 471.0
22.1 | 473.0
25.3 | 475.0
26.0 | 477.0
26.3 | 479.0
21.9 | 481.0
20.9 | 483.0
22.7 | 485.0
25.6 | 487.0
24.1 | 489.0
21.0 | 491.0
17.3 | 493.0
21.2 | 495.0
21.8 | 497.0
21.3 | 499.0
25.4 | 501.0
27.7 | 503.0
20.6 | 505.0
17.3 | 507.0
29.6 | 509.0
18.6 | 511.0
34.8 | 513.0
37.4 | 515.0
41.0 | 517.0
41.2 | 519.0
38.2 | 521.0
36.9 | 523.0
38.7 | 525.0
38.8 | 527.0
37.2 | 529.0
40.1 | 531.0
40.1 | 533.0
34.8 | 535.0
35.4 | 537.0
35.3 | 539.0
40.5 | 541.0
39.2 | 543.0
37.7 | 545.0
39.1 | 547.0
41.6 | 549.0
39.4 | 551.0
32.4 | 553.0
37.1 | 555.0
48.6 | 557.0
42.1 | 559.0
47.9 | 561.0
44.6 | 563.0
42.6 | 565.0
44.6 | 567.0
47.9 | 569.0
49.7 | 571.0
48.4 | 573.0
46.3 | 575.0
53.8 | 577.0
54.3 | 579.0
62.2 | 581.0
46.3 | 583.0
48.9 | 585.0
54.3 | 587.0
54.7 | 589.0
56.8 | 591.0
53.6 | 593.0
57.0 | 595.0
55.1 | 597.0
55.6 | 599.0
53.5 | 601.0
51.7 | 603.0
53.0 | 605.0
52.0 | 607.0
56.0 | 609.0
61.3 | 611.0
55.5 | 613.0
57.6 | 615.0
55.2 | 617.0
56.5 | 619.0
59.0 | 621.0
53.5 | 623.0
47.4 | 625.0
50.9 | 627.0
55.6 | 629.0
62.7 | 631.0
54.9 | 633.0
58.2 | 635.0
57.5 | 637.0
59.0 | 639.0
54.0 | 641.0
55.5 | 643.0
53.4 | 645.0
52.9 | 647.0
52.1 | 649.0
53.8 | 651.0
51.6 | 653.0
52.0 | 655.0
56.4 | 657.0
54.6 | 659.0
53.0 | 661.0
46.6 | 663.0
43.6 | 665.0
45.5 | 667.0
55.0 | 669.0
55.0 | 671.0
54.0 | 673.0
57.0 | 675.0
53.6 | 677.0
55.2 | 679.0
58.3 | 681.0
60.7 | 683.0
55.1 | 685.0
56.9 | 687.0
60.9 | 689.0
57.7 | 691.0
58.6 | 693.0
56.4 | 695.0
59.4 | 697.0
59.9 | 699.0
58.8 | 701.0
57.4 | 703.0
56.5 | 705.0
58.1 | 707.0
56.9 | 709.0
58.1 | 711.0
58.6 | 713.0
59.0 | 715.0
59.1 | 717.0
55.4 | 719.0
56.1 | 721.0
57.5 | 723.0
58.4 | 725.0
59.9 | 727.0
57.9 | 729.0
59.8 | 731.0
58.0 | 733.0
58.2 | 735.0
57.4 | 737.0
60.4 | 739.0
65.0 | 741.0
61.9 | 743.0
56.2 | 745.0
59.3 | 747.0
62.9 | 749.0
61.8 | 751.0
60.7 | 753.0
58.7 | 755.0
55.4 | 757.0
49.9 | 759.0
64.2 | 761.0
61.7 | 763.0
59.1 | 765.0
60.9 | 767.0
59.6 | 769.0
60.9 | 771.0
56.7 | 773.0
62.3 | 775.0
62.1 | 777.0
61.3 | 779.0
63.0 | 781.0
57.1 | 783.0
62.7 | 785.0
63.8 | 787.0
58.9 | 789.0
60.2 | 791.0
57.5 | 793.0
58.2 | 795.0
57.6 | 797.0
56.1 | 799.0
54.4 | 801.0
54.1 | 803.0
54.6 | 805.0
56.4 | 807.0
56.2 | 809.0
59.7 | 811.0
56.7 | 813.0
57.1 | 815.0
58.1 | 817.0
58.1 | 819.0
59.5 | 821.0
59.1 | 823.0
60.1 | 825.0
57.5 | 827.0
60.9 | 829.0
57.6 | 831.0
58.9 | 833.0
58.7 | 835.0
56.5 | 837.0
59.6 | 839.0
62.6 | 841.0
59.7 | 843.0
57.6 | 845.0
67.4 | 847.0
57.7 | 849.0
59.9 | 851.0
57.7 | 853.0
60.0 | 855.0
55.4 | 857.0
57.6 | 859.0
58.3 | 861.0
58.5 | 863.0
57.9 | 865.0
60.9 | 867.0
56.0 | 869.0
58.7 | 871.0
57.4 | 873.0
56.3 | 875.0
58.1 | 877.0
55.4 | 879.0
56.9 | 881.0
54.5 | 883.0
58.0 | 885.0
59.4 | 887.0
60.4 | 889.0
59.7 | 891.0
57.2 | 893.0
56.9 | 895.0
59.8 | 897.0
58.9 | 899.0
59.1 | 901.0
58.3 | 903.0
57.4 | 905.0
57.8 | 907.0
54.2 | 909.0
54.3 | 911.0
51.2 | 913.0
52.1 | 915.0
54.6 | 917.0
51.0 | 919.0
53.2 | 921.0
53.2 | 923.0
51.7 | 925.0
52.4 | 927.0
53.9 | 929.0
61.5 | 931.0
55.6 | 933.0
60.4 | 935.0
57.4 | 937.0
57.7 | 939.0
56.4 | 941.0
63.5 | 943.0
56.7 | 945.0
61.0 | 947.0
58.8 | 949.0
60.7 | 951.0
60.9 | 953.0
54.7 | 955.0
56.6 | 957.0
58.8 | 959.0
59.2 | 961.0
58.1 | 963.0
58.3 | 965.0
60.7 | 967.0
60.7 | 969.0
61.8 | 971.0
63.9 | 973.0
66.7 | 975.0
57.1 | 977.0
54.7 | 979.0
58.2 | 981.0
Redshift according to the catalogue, 0.29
